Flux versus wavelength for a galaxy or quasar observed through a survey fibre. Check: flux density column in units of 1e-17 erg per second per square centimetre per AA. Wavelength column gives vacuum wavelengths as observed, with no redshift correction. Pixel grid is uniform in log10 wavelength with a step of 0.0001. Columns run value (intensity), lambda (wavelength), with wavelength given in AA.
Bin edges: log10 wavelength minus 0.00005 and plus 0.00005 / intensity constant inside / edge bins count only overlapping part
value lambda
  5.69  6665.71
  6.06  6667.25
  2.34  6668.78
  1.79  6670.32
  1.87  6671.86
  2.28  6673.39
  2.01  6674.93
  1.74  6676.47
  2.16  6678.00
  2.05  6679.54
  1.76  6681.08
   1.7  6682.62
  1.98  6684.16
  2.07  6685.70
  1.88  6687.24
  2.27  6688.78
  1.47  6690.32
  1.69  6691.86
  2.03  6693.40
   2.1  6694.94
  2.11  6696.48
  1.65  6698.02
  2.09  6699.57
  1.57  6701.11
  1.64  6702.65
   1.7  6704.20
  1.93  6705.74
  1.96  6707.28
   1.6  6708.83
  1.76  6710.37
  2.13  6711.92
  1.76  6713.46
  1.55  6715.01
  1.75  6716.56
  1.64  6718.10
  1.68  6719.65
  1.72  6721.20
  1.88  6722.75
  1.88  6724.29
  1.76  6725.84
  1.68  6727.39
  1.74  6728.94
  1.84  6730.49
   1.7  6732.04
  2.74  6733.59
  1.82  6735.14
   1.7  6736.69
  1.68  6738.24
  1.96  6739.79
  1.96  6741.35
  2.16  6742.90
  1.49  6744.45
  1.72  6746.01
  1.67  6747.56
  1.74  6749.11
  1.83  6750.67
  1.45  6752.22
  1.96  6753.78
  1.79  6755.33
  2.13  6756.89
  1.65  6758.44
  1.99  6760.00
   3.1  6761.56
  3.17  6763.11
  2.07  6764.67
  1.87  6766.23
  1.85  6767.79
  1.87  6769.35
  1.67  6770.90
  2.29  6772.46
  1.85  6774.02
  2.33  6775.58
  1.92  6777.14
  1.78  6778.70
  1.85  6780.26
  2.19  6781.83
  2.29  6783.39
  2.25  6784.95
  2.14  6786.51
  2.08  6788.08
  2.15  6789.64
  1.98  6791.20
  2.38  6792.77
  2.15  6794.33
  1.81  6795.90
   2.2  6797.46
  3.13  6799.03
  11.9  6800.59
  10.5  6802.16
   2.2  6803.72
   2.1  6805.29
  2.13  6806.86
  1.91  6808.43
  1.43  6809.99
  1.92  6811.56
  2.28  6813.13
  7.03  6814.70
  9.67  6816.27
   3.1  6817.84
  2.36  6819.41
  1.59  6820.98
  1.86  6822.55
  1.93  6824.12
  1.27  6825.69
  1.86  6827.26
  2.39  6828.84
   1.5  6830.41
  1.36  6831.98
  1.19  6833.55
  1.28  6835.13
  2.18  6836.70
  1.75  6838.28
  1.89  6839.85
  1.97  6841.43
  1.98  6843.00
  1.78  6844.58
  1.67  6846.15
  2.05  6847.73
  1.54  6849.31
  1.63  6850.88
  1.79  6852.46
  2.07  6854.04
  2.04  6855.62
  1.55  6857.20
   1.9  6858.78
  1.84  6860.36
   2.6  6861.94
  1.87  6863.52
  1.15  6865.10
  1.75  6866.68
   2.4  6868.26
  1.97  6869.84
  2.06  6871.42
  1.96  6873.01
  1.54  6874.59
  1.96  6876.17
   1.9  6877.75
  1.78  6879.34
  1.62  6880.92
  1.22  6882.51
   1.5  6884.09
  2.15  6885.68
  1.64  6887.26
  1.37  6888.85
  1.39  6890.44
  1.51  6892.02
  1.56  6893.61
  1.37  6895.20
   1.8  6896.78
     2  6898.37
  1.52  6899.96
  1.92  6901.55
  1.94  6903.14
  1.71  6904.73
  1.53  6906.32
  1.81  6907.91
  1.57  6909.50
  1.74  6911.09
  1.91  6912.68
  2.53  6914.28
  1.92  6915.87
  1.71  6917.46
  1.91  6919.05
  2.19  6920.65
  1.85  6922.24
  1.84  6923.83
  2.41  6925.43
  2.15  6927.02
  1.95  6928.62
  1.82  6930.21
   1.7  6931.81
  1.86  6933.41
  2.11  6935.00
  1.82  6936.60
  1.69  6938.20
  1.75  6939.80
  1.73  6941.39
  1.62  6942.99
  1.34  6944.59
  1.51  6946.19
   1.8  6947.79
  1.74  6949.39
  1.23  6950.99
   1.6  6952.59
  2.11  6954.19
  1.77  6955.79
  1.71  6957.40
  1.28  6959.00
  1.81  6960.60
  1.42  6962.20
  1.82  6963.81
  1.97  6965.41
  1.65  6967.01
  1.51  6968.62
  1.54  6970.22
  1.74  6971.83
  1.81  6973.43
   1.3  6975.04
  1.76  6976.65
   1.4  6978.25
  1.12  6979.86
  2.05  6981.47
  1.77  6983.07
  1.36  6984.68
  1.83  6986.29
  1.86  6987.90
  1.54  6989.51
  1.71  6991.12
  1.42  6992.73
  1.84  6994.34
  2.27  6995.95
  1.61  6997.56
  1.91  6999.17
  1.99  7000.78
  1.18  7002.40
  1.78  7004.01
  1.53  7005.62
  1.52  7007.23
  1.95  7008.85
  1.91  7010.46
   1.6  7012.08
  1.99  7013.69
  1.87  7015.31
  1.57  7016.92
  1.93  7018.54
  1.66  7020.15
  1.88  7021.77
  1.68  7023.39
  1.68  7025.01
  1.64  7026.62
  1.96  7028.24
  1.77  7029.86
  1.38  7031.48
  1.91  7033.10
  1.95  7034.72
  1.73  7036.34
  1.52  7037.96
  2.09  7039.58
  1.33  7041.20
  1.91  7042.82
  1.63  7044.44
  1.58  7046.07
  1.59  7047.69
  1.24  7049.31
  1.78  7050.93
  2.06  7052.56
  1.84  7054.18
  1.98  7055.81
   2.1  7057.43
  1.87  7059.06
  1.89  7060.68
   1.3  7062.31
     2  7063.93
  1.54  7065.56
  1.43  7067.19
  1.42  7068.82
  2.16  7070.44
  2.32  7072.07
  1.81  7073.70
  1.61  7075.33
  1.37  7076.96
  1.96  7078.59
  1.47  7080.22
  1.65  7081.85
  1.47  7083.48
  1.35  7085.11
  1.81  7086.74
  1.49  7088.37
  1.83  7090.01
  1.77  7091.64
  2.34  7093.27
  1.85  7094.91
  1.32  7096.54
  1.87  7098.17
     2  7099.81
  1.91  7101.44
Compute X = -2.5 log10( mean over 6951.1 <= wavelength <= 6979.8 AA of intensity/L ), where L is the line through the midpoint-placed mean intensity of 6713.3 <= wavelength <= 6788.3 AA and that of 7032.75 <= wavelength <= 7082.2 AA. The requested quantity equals 0.10 mag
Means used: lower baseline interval 1.93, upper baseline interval 1.74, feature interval 1.63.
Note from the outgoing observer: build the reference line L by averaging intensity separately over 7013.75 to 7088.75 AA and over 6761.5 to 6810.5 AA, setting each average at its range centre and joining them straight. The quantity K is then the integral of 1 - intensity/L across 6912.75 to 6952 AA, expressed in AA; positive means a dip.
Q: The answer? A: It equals 5.9 AA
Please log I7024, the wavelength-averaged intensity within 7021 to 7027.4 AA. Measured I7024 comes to 1.72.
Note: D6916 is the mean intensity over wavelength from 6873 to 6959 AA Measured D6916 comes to 1.76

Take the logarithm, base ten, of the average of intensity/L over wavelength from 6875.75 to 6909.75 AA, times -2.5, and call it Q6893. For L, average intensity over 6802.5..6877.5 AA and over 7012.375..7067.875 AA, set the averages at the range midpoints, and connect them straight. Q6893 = 0.24 mag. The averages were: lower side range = 2.2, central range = 1.67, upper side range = 1.74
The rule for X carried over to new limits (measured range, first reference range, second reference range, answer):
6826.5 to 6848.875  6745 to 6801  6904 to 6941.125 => 0.188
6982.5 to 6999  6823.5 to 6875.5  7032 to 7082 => 0.023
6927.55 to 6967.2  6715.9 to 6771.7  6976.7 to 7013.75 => 0.012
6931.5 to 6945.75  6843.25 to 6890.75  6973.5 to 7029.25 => 0.012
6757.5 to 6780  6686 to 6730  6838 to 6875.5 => -0.145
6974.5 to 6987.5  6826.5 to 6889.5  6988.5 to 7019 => 0.105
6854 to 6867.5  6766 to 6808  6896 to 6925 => 0.203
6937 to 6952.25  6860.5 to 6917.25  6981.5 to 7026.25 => 0.098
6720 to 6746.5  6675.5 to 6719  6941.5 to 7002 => -0.014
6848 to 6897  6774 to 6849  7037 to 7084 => 0.344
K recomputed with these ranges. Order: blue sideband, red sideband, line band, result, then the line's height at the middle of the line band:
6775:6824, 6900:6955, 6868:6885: 4.0 AA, 2.33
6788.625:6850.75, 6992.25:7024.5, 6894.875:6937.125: 6.7 AA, 2.24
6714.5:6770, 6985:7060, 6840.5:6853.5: 0.2 AA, 1.84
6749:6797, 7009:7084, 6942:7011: 6.0 AA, 1.82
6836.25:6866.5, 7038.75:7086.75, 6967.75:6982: 1.6 AA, 1.77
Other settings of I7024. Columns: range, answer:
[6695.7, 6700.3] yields 1.95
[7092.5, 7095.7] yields 2.09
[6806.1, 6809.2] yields 2.02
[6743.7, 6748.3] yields 1.63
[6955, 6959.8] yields 1.58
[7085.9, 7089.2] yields 1.65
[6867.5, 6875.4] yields 1.98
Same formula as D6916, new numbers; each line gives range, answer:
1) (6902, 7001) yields 1.75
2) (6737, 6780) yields 1.96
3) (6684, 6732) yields 1.82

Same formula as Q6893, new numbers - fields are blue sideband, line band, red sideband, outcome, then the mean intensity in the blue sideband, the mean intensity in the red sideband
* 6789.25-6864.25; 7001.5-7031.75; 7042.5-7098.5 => 0.12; 2.6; 1.73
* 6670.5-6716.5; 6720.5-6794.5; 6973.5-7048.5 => -0.08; 1.88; 1.71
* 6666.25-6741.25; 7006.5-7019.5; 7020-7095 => -0.02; 1.97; 1.74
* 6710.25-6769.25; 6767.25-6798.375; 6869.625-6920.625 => -0.11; 1.9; 1.75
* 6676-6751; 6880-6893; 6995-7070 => 0.15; 1.84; 1.74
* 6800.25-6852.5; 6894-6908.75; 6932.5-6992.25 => 0.23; 2.73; 1.66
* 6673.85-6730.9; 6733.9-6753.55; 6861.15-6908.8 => 0.02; 1.84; 1.75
